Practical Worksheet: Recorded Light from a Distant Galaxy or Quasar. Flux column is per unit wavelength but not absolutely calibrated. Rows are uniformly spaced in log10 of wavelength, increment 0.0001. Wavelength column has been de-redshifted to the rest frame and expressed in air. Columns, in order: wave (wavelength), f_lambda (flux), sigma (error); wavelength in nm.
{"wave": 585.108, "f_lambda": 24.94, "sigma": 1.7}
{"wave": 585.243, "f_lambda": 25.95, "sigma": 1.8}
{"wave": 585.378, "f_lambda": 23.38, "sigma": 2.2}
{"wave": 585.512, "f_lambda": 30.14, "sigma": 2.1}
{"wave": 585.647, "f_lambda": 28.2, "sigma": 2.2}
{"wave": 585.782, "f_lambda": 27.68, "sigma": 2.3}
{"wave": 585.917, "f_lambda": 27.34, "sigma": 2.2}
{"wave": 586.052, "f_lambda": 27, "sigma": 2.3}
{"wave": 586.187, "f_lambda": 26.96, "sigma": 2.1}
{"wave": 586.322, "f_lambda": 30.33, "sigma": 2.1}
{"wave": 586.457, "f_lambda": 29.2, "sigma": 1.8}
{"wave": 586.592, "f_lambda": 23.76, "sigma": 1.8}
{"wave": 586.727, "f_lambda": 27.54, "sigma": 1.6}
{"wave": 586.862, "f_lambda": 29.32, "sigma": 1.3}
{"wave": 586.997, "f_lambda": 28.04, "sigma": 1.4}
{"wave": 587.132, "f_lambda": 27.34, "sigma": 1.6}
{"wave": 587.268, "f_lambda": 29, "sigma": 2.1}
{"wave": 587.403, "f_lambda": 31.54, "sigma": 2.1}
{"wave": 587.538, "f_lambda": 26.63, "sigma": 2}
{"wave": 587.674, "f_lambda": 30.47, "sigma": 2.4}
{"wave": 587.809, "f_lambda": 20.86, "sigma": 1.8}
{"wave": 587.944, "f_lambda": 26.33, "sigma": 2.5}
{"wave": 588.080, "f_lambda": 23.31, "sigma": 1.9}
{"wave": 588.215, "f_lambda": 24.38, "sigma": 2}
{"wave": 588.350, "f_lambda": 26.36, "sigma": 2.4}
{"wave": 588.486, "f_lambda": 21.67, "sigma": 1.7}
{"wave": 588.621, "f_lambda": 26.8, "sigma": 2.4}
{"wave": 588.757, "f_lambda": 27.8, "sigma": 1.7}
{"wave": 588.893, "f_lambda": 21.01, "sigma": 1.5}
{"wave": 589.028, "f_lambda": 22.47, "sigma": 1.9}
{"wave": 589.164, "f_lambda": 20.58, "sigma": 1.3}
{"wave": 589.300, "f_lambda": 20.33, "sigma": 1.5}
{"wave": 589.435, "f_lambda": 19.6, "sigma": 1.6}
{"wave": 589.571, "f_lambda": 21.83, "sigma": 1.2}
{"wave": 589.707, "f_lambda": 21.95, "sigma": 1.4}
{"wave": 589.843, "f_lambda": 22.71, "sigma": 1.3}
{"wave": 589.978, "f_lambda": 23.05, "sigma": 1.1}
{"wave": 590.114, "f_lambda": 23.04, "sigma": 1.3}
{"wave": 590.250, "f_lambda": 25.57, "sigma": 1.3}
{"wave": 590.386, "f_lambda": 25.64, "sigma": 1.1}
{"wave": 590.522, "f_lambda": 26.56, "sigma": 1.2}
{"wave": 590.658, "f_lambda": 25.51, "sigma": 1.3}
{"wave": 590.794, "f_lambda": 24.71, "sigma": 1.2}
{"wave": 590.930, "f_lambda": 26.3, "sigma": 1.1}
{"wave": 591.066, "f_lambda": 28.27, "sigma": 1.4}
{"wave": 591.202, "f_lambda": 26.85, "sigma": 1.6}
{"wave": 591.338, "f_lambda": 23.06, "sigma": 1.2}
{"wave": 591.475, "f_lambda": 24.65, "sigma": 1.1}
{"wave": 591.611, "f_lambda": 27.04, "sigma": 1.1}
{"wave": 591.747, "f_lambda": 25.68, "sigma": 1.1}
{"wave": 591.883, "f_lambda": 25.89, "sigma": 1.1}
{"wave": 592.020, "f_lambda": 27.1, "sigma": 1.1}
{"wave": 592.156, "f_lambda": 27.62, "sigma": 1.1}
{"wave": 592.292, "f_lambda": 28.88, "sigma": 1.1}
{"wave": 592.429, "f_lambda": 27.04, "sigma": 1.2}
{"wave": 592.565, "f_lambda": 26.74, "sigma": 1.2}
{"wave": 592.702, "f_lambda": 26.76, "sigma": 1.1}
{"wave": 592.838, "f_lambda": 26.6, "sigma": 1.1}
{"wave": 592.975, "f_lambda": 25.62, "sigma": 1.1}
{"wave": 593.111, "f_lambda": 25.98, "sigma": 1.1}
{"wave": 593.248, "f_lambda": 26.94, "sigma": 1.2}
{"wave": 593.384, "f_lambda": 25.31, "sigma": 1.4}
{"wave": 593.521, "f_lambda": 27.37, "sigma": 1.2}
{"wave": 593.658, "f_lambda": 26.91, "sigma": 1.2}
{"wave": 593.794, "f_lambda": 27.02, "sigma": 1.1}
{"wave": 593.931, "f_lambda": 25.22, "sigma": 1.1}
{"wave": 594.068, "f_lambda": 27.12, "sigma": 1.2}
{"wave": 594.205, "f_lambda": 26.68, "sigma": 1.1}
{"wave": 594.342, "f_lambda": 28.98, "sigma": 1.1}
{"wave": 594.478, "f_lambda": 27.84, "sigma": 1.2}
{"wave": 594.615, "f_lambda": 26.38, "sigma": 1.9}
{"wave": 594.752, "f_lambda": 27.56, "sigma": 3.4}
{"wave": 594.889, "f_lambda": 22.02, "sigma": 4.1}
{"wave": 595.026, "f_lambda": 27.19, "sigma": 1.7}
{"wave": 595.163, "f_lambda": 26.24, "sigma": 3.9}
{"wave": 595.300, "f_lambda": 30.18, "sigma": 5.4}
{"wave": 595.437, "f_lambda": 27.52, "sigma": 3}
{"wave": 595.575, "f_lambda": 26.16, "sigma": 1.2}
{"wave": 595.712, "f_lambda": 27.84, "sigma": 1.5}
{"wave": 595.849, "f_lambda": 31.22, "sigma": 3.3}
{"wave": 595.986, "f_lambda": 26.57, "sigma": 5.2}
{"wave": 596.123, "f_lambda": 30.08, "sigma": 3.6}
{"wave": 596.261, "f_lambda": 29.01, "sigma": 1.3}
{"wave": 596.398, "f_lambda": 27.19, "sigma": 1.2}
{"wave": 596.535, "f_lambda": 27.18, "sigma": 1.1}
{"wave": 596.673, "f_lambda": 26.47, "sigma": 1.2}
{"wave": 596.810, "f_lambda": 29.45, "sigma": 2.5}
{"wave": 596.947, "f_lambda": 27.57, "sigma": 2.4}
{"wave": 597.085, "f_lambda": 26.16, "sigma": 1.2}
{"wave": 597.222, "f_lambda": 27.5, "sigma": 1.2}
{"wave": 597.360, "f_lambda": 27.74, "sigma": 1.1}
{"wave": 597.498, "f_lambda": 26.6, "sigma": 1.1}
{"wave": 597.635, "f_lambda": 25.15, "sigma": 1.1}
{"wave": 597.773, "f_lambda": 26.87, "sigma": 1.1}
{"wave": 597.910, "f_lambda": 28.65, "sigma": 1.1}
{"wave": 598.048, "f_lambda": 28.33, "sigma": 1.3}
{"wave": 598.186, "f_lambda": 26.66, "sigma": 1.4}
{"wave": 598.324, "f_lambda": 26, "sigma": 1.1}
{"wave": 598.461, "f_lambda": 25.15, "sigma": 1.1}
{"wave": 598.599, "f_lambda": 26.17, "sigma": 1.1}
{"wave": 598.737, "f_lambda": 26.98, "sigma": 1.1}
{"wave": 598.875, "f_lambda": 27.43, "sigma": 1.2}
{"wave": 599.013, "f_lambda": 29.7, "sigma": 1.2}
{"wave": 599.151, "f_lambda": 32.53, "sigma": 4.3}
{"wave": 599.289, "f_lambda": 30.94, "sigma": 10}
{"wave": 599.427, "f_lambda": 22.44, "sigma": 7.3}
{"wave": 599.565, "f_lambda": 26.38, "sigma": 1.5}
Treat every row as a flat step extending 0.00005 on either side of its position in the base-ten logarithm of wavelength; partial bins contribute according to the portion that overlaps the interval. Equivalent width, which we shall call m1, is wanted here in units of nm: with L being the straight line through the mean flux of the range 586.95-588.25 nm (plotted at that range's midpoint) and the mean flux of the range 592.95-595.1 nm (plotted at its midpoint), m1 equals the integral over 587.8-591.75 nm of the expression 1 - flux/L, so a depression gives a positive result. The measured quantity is 0.38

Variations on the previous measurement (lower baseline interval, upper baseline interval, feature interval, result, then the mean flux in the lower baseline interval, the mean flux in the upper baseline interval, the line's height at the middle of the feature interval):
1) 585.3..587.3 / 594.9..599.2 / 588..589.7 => 0.285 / 27.6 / 27.6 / 27.6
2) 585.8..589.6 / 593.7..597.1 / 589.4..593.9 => 0.165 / 25.7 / 27.4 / 26.6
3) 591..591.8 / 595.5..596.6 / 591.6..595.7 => 0.029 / 25.9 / 28.2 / 27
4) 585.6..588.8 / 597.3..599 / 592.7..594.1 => 0.027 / 27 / 26.9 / 26.9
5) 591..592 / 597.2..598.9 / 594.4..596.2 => -0.068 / 26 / 26.8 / 26.5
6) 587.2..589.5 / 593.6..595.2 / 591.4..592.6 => -0.041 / 24.7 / 26.6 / 25.8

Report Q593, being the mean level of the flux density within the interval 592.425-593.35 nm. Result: 26.5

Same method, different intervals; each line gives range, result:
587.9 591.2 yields 24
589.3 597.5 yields 26.3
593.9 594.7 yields 27.1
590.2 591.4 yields 25.9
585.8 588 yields 27.6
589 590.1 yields 21.6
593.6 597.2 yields 27.4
